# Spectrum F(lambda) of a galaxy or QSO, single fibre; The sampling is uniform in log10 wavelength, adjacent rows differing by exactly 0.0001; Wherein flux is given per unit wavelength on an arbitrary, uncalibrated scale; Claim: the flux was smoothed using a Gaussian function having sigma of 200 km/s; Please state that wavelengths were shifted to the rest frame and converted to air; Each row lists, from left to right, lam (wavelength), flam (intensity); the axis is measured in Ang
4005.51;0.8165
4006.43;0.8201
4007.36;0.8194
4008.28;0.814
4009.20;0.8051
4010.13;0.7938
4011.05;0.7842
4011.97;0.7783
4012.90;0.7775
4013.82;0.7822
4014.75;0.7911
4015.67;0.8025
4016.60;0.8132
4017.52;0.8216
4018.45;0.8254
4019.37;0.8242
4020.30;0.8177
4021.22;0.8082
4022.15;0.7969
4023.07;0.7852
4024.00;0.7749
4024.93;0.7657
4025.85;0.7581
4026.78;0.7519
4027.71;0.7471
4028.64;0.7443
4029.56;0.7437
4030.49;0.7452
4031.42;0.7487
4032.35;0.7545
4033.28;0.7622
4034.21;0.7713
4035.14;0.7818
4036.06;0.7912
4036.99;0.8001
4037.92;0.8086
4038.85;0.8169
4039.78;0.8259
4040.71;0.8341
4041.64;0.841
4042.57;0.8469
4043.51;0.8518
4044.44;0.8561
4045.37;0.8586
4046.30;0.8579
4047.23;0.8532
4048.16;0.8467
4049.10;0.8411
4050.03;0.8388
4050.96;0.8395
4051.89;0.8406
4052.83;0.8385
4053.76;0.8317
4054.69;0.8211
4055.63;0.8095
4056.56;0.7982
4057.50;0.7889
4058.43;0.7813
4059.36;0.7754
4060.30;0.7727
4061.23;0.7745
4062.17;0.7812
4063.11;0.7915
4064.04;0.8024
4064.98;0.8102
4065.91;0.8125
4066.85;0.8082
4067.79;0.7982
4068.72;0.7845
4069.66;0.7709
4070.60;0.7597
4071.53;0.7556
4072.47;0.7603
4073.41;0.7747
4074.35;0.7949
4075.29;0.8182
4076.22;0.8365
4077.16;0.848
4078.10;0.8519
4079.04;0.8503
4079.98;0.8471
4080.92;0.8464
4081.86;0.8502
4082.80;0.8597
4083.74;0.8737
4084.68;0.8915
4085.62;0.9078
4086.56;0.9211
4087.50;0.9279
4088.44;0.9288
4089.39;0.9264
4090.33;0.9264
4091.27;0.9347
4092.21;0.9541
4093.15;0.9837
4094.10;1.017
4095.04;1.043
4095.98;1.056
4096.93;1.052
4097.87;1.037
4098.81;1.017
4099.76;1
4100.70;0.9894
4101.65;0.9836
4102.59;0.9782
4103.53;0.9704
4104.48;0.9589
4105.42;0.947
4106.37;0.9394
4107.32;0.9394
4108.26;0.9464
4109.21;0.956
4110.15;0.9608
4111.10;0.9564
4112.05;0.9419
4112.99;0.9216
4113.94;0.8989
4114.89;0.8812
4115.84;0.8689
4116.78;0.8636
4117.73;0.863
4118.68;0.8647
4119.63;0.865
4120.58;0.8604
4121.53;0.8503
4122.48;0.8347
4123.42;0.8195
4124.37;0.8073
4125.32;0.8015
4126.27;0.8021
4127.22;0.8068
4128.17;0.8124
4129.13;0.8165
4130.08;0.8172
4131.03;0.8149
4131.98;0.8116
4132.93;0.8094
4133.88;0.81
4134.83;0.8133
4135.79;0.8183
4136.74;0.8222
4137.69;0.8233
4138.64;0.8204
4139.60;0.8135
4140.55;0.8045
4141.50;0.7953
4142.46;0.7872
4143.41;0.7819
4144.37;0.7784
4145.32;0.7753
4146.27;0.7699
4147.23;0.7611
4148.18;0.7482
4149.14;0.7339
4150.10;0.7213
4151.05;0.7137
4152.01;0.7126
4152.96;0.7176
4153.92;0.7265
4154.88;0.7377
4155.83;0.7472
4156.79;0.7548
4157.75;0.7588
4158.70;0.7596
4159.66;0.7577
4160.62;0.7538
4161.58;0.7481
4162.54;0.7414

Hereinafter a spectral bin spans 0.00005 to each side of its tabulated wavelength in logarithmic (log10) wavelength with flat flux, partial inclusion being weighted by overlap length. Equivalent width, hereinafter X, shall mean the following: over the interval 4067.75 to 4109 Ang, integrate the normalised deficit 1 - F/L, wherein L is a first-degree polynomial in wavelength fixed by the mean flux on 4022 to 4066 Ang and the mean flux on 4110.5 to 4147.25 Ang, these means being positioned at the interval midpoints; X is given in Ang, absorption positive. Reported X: -4.6 Ang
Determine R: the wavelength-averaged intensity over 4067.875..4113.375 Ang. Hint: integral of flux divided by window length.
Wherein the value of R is 0.912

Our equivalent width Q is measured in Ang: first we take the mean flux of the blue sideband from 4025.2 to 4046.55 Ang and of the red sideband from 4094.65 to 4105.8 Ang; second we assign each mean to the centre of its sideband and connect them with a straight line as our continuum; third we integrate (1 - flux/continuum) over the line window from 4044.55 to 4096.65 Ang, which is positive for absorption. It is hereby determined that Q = 3.3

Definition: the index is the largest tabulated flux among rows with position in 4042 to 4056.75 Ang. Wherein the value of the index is 0.8586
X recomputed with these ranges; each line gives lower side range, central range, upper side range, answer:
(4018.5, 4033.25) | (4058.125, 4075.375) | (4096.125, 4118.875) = 1.5 Ang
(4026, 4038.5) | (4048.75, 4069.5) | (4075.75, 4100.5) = 1.0 Ang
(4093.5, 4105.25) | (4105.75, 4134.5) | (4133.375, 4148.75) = 1.2 Ang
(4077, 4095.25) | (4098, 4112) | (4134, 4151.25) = -1.6 Ang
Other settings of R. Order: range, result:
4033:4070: 0.813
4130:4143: 0.812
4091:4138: 0.903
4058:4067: 0.79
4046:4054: 0.843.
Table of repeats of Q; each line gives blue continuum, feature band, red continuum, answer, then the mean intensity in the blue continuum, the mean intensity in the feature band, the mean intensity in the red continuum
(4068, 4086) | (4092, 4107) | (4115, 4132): -3.0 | 0.825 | 0.995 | 0.834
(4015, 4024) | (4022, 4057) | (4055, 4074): -0.3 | 0.809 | 0.805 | 0.786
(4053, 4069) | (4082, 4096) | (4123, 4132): -2.3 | 0.798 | 0.938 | 0.81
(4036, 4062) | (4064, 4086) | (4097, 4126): 1.1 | 0.823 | 0.821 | 0.919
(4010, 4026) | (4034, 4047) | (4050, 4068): -0.4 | 0.796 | 0.826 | 0.805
